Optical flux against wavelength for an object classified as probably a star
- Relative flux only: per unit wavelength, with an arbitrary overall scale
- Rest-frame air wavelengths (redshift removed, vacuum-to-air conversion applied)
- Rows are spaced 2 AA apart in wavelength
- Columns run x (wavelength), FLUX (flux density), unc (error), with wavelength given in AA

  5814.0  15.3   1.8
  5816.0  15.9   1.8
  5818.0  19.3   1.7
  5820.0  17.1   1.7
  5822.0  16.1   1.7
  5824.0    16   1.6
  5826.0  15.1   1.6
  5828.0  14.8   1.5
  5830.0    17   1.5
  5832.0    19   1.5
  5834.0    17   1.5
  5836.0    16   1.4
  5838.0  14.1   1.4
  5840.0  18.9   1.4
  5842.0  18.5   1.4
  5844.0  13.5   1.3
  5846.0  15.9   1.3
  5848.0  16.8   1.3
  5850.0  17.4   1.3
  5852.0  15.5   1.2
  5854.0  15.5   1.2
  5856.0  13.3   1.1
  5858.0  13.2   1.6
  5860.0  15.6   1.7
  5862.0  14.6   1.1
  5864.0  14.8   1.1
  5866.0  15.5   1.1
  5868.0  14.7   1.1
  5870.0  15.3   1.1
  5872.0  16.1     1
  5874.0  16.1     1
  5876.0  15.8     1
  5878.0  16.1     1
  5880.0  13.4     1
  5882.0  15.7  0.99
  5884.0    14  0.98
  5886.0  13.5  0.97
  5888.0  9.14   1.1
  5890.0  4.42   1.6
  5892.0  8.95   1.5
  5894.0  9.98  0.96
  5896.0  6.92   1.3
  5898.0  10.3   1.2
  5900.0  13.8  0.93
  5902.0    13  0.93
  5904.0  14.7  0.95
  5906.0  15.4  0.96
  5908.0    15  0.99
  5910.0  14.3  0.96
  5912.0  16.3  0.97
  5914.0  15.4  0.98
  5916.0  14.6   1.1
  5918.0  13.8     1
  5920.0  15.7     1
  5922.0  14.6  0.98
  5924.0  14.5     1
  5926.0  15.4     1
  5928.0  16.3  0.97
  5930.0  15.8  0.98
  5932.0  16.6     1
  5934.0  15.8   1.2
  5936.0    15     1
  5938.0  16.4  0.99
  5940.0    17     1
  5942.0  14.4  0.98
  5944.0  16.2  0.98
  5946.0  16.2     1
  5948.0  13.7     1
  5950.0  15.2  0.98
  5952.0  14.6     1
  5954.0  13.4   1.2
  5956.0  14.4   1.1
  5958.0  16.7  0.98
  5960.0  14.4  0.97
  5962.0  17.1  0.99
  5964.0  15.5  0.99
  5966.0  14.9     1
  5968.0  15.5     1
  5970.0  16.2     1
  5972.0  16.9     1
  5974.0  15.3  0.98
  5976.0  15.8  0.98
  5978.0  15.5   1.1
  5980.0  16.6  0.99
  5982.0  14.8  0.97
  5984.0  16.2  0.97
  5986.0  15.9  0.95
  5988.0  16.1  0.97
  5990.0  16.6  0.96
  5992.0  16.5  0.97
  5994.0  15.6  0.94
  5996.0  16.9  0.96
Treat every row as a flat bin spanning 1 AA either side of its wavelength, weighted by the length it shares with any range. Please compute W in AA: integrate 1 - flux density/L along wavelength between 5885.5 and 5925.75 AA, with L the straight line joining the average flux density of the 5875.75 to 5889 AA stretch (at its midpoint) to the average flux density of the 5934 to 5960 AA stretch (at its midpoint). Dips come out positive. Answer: 4.6 AA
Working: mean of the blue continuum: 13.8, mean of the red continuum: 15.3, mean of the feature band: 12.8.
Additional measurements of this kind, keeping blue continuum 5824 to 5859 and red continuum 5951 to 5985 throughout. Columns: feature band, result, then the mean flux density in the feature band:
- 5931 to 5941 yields -0.34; 16.2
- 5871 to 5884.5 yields 0.41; 15.4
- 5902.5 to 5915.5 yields 0.54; 15.1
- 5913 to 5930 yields 0.65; 15.1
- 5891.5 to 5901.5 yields 3.54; 10.2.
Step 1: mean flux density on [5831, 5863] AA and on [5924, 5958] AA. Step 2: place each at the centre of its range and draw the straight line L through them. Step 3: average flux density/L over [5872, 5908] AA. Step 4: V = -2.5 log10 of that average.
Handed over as 0.24 mag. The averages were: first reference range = 15.9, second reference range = 15.4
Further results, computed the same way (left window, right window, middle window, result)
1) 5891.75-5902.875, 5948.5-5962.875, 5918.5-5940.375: -0.199 mag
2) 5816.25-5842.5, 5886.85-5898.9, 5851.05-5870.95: -0.181 mag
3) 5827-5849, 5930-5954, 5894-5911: 0.236 mag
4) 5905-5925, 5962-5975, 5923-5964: -0.003 mag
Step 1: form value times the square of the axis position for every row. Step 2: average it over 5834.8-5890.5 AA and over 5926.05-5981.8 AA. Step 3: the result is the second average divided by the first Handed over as 1.08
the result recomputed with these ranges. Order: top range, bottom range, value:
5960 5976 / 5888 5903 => 1.69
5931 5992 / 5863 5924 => 1.18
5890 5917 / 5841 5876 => 0.83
